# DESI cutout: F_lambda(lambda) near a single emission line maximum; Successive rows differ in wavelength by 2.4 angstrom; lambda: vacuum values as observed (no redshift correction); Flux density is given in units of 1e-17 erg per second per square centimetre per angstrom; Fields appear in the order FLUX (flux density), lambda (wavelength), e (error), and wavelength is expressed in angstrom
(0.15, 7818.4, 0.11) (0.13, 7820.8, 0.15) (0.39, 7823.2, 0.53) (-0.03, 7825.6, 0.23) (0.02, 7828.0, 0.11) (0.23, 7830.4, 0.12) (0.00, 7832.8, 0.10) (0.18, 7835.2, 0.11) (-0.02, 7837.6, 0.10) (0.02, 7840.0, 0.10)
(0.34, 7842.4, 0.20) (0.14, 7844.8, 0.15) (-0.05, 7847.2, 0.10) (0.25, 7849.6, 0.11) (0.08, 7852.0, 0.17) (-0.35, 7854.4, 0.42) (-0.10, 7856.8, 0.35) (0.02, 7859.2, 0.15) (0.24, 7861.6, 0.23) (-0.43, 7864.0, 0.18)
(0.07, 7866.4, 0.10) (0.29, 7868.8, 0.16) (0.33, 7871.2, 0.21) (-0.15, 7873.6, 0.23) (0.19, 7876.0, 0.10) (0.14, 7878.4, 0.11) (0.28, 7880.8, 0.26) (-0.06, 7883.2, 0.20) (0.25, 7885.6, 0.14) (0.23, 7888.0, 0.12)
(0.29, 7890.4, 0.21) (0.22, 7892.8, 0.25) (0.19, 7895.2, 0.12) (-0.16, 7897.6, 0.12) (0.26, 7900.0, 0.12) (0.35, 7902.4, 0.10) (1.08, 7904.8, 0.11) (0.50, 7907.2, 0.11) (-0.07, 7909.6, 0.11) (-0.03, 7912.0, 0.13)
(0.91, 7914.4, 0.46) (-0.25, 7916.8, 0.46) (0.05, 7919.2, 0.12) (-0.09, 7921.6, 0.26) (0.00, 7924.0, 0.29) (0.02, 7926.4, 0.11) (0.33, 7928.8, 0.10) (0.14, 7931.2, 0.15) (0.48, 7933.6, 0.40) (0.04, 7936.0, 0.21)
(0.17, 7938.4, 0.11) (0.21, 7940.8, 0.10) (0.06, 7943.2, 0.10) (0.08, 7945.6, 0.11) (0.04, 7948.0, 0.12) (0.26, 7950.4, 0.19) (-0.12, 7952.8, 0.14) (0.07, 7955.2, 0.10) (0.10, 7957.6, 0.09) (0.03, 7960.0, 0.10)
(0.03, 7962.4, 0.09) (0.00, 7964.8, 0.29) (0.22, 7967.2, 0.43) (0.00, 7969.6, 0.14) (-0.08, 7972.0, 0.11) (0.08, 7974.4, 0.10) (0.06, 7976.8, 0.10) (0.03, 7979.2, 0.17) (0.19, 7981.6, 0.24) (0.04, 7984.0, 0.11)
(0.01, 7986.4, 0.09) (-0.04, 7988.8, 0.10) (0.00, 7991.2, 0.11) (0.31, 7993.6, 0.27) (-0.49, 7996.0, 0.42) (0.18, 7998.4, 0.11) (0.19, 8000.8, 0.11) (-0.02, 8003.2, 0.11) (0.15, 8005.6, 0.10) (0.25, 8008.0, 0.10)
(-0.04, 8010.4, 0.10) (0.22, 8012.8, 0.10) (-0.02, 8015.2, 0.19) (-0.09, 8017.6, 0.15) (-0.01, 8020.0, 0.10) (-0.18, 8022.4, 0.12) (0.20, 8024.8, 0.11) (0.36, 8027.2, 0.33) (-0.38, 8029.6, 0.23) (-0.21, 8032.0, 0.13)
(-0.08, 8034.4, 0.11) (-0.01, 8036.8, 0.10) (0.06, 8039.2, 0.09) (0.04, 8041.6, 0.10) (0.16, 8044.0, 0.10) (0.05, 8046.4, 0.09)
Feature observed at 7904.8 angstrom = H-alpha 6563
